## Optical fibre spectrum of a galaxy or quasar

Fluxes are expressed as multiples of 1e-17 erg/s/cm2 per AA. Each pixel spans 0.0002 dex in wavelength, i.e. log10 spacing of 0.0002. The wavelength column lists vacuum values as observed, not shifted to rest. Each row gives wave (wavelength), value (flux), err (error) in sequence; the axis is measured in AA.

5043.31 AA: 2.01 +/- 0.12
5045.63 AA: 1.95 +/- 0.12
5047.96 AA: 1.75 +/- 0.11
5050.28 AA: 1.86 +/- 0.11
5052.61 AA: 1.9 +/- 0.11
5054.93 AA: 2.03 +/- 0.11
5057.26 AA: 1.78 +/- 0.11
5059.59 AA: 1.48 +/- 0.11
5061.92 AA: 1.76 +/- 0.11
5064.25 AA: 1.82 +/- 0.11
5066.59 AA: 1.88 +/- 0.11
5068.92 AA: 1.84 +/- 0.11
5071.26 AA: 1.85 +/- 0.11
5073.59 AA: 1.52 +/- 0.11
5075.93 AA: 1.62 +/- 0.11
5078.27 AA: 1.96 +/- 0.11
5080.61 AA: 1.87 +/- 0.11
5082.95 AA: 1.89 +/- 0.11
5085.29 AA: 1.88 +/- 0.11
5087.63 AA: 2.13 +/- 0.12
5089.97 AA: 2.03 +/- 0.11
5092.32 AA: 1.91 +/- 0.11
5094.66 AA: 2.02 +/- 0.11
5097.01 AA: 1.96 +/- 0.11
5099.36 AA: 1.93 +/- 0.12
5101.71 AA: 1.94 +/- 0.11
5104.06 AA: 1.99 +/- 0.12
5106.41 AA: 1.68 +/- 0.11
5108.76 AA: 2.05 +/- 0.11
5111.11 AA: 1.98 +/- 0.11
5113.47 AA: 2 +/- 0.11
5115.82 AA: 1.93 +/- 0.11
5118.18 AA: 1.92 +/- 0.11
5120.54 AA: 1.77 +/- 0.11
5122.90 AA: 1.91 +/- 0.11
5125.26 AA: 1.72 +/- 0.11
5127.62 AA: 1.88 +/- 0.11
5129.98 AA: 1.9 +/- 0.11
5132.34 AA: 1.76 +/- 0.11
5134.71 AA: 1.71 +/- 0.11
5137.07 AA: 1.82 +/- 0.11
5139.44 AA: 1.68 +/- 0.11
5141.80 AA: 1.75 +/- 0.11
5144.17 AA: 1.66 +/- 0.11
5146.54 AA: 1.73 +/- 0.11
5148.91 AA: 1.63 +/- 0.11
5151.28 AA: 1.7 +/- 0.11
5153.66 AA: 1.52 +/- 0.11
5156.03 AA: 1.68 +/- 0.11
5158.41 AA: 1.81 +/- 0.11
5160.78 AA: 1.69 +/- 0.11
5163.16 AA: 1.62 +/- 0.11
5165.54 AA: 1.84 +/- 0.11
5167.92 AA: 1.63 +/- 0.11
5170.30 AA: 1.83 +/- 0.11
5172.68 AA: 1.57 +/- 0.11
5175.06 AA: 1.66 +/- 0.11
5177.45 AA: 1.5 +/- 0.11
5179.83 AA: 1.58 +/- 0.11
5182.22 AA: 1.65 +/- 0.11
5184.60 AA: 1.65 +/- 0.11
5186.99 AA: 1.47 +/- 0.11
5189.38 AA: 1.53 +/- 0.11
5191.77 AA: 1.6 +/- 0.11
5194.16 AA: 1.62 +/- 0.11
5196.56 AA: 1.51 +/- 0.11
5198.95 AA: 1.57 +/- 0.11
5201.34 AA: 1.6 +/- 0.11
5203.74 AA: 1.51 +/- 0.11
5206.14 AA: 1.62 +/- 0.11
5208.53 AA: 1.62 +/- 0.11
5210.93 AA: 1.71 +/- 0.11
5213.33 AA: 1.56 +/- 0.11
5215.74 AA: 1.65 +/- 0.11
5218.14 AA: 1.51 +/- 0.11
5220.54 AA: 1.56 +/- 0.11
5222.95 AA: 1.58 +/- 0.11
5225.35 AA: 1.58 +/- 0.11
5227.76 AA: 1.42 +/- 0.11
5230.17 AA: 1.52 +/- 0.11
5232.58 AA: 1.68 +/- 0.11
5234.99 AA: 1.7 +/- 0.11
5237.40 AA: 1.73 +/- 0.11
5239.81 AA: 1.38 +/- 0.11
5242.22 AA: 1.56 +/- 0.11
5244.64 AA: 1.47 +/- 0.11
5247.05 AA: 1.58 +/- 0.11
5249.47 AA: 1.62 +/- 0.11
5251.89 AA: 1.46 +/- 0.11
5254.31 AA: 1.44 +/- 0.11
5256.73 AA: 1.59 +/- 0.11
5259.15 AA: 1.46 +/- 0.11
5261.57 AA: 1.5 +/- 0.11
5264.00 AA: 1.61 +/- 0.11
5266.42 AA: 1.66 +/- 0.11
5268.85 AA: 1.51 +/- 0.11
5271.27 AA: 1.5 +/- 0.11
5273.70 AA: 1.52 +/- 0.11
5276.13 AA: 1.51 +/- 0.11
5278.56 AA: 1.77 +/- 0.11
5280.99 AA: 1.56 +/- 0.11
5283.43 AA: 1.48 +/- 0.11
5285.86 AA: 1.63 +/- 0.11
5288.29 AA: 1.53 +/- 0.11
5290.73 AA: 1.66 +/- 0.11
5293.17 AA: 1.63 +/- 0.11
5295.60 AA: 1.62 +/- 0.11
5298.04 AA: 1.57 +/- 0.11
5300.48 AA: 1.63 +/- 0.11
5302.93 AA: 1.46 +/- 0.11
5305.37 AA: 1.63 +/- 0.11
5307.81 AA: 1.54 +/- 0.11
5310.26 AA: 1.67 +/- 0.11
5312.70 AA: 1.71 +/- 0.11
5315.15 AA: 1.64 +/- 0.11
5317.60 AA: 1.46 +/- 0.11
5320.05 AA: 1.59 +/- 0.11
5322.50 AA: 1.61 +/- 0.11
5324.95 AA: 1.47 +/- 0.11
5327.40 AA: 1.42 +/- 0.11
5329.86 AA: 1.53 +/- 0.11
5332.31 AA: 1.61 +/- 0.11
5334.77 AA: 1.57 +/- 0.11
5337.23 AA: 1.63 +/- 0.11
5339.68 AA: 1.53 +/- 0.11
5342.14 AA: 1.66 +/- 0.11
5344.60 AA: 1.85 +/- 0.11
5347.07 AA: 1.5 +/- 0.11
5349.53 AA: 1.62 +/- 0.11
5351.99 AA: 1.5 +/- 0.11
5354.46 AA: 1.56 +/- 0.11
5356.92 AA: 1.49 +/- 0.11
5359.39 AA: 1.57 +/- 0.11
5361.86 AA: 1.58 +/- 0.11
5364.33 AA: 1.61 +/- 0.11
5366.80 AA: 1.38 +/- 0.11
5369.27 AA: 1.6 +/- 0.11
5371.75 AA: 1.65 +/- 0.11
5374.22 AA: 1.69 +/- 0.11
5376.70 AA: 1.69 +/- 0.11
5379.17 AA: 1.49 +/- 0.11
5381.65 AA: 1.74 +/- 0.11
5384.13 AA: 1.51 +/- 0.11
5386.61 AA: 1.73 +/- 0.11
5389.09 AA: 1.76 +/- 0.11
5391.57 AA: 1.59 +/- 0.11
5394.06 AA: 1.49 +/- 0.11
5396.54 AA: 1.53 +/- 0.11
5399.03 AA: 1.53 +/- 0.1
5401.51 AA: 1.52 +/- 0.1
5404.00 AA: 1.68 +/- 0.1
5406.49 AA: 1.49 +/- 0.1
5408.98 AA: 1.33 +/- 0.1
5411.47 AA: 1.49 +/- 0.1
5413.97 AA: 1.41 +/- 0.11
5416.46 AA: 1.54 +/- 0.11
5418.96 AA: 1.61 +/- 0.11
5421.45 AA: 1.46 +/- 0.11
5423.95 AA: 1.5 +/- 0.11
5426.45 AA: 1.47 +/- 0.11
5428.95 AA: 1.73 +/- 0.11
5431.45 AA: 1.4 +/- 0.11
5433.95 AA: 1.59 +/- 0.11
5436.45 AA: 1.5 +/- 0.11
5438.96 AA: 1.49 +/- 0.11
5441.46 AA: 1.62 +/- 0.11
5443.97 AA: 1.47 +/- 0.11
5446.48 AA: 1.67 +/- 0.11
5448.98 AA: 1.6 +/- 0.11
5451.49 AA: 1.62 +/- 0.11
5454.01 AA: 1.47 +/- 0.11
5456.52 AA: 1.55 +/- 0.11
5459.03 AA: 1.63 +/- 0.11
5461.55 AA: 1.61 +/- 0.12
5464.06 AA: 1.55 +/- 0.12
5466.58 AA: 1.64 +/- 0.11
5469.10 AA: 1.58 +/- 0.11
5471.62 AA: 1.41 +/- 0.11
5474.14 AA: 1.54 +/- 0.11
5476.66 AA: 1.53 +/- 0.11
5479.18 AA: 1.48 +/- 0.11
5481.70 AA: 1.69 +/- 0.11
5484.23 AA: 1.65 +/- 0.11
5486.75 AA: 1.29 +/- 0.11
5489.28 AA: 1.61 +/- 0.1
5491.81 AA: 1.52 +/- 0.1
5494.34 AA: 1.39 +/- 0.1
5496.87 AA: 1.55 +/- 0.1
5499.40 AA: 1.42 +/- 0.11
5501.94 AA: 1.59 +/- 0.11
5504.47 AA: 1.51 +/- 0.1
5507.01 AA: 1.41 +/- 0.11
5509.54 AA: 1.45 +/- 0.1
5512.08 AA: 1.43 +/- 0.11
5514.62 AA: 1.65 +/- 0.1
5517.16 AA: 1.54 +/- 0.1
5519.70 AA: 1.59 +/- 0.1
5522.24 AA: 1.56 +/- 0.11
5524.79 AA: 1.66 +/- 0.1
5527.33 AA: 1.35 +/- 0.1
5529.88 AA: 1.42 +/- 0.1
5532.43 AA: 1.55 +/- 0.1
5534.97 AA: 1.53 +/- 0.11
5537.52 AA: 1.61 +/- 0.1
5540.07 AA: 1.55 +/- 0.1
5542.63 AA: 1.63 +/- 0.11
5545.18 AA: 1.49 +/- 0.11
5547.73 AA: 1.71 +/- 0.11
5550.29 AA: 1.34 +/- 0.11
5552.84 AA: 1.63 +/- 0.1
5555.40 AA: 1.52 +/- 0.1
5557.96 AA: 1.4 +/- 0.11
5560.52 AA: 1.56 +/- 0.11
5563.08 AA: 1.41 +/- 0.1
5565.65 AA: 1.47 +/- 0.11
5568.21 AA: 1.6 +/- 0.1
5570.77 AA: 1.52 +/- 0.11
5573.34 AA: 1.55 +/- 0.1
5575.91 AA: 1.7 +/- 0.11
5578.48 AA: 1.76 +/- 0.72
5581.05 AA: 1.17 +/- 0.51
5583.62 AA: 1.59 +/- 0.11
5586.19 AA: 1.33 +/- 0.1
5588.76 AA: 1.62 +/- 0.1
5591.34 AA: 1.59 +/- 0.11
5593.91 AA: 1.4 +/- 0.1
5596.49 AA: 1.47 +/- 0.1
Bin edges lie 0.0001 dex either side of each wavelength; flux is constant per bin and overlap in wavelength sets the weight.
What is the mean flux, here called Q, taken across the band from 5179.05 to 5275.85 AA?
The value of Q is 1.56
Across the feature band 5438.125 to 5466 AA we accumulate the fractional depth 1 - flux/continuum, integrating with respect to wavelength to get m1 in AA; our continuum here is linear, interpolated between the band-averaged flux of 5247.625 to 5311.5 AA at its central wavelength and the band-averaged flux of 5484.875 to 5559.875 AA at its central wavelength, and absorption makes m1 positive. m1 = -0.8 AA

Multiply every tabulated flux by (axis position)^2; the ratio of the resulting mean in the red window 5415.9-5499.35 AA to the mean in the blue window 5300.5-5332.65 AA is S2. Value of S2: 1.04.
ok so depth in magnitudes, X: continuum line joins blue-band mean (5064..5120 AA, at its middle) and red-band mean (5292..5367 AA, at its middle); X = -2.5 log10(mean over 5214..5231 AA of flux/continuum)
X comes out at 0.118 mag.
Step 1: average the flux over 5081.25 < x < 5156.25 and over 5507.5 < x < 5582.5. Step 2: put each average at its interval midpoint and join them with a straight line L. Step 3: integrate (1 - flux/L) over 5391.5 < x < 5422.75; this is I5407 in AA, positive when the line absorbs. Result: 2.3 AA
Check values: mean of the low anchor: 1.85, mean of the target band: 1.51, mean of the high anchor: 1.53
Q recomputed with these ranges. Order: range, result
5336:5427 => 1.57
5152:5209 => 1.62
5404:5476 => 1.54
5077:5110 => 1.95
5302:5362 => 1.58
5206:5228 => 1.59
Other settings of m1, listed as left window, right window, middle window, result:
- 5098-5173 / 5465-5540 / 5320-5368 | 2.20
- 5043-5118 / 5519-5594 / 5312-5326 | 1.05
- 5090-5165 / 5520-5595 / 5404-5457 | 2.77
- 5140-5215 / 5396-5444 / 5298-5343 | -0.26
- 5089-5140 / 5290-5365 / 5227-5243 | 1.32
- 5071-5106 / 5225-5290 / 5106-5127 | -0.59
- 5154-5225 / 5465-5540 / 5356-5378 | -0.31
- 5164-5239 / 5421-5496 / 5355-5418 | -0.15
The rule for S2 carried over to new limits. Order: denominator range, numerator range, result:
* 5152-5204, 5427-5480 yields 1.06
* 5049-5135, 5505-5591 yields 0.97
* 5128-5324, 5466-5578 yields 1.06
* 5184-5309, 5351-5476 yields 1.06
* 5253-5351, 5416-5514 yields 1.03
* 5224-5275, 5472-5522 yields 1.08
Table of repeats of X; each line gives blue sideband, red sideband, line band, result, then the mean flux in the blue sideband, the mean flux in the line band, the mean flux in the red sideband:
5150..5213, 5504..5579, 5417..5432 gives 0.02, 1.63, 1.53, 1.53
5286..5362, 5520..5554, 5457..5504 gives 0.01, 1.58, 1.54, 1.54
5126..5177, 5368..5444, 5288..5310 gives 0.02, 1.71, 1.59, 1.56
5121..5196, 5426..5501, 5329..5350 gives -0.01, 1.69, 1.61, 1.54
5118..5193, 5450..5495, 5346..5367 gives 0.04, 1.7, 1.54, 1.54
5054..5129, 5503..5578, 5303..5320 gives 0.07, 1.87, 1.6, 1.53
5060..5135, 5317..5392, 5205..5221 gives 0.09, 1.87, 1.61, 1.59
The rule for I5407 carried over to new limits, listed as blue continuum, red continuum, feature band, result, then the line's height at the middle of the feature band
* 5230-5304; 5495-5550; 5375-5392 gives -1.09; 1.55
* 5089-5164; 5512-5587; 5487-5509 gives 1.08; 1.57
